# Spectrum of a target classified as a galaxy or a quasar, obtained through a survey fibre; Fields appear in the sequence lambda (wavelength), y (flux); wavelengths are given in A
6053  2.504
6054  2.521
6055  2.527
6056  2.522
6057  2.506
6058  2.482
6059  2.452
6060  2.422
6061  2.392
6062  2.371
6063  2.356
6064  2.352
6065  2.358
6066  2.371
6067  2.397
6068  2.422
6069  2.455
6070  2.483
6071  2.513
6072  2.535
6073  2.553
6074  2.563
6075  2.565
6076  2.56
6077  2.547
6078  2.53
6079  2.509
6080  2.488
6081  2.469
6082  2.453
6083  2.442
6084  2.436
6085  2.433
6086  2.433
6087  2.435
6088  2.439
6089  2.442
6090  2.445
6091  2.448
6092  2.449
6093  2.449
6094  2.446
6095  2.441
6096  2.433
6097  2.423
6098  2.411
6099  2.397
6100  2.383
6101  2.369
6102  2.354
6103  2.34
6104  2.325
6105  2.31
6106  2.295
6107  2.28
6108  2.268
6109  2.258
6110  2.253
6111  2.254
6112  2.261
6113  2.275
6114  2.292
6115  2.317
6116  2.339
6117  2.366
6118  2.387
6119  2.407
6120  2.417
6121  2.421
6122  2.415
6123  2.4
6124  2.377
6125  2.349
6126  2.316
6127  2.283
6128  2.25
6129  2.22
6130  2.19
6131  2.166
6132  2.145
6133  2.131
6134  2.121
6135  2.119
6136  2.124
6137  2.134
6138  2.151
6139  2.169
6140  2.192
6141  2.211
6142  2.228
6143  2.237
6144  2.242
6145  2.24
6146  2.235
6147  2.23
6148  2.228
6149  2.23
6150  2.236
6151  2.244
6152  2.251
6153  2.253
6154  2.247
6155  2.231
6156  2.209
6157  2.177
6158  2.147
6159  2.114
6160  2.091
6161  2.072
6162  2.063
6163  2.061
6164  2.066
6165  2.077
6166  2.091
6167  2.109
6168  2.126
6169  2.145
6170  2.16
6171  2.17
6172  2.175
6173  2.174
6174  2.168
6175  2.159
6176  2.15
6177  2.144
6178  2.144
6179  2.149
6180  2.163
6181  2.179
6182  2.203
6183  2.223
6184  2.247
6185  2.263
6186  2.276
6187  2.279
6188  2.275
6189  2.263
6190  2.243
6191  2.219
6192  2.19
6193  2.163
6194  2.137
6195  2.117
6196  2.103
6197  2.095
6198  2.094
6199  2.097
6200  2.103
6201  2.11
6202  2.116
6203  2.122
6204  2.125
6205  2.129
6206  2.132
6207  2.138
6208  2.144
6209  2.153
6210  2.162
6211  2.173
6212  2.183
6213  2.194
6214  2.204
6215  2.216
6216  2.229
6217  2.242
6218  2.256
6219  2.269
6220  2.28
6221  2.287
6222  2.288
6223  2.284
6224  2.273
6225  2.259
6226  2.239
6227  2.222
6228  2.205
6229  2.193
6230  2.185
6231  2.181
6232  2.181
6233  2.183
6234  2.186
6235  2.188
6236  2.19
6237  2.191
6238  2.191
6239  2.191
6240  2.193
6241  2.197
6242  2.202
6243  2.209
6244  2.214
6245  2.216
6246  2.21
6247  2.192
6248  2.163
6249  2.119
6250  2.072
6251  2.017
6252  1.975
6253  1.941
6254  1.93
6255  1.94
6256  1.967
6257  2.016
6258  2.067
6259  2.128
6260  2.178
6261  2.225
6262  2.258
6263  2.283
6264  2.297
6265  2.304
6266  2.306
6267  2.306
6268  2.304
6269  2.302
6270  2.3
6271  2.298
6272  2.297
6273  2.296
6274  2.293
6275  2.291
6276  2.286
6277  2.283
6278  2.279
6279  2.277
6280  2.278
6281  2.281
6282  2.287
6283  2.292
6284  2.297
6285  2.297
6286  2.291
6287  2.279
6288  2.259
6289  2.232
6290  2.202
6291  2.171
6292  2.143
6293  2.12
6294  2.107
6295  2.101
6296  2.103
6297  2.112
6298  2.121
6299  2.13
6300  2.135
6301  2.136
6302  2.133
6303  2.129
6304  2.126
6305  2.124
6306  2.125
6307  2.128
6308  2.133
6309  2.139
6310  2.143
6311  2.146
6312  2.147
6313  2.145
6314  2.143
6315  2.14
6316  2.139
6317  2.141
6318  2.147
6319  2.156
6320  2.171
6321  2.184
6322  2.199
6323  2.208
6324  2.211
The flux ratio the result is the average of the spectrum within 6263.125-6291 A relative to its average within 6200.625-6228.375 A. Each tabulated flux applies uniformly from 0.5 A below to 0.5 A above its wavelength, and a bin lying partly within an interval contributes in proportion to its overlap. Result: 1.0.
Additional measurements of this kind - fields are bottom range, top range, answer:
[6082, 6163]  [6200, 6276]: 0.96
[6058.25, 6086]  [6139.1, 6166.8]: 0.89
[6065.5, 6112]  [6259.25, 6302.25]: 0.92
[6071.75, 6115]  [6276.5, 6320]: 0.90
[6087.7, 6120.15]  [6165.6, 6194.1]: 0.93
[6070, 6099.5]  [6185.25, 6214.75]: 0.88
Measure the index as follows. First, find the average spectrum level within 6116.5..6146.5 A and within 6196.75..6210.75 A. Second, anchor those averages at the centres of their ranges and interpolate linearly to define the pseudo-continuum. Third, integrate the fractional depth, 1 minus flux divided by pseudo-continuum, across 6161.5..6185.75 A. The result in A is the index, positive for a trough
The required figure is 0.30 A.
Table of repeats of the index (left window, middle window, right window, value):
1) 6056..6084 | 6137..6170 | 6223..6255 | 2.02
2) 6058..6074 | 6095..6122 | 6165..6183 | -0.22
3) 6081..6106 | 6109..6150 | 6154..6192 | 0.80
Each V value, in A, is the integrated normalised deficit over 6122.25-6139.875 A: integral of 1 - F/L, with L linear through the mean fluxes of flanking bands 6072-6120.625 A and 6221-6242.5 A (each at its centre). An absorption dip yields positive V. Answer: 1.0 A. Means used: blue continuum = 2.41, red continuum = 2.21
